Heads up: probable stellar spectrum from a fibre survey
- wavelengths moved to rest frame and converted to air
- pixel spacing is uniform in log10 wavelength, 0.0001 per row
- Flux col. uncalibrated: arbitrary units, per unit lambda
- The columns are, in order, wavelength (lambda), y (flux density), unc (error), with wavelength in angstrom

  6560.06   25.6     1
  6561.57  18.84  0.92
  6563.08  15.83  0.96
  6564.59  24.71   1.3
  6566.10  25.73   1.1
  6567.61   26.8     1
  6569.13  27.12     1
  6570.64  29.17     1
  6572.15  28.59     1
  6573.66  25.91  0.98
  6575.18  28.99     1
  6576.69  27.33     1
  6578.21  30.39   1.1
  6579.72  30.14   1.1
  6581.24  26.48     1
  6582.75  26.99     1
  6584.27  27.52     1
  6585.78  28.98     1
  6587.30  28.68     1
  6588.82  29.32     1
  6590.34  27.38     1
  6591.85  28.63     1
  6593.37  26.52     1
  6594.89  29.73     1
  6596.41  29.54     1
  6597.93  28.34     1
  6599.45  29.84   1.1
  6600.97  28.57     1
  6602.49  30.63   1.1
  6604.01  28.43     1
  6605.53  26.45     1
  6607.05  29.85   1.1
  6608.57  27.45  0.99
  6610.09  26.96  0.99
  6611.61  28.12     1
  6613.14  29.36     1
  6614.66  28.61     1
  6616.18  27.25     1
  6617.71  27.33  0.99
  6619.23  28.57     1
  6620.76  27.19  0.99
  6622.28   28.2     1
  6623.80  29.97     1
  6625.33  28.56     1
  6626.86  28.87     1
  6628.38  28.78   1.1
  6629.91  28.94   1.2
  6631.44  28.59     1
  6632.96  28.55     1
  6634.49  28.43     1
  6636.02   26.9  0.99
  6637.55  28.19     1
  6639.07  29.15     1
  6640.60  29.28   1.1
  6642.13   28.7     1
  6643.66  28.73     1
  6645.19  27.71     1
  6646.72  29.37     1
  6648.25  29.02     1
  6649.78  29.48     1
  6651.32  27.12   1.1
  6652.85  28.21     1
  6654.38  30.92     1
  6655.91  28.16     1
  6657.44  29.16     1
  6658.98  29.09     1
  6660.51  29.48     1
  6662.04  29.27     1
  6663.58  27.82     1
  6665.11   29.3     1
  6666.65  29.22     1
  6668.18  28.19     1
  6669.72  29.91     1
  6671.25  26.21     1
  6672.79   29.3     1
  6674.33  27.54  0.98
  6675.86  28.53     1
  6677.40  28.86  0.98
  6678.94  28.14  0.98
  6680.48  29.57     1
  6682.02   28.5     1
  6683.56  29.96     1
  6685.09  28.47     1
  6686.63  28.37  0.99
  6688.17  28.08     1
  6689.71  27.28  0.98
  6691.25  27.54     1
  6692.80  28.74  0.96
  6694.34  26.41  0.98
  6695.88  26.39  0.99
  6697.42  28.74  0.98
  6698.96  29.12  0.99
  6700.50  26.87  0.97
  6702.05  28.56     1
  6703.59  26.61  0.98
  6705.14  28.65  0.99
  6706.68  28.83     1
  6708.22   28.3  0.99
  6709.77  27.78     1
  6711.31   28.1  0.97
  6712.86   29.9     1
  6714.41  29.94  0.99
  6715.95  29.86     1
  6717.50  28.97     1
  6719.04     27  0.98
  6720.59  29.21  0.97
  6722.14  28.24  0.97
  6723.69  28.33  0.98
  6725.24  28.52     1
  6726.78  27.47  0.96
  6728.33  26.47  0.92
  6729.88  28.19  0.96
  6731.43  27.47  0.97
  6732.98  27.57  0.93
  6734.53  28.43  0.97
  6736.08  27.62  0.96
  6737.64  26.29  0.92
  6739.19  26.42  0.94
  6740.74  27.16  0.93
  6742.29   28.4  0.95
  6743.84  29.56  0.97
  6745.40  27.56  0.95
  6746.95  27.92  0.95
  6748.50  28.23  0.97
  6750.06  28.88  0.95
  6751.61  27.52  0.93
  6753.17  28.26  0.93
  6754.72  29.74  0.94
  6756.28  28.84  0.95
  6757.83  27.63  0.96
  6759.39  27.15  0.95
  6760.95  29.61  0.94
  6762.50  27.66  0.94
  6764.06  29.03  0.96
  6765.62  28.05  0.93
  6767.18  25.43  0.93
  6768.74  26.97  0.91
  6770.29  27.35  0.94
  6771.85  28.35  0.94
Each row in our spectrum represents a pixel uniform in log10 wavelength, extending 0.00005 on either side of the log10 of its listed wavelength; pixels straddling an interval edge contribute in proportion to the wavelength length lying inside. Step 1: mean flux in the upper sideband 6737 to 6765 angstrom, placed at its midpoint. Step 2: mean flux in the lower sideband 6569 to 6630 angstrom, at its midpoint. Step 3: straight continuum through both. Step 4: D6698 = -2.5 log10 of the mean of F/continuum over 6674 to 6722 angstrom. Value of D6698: -0.01 mag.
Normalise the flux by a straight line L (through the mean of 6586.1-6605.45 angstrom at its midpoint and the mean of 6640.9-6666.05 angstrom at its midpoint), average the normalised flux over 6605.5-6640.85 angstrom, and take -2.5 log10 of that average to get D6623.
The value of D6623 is 0.02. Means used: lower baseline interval 28.7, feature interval 28.3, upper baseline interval 28.9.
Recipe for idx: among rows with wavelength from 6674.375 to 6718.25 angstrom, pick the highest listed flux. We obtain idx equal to 29.96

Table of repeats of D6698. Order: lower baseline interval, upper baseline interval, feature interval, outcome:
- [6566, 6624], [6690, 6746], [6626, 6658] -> -0.02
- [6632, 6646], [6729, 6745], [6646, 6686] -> -0.02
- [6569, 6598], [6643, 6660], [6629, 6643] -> 0.01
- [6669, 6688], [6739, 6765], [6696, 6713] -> 0.01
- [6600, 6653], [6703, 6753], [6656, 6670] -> -0.02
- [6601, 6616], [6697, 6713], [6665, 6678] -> -0.01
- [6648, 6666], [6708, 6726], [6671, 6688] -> 0.01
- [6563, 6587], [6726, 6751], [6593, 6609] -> -0.05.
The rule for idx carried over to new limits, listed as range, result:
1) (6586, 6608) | 30.63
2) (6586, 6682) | 30.92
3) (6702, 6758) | 29.94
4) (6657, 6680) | 29.91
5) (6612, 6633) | 29.97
